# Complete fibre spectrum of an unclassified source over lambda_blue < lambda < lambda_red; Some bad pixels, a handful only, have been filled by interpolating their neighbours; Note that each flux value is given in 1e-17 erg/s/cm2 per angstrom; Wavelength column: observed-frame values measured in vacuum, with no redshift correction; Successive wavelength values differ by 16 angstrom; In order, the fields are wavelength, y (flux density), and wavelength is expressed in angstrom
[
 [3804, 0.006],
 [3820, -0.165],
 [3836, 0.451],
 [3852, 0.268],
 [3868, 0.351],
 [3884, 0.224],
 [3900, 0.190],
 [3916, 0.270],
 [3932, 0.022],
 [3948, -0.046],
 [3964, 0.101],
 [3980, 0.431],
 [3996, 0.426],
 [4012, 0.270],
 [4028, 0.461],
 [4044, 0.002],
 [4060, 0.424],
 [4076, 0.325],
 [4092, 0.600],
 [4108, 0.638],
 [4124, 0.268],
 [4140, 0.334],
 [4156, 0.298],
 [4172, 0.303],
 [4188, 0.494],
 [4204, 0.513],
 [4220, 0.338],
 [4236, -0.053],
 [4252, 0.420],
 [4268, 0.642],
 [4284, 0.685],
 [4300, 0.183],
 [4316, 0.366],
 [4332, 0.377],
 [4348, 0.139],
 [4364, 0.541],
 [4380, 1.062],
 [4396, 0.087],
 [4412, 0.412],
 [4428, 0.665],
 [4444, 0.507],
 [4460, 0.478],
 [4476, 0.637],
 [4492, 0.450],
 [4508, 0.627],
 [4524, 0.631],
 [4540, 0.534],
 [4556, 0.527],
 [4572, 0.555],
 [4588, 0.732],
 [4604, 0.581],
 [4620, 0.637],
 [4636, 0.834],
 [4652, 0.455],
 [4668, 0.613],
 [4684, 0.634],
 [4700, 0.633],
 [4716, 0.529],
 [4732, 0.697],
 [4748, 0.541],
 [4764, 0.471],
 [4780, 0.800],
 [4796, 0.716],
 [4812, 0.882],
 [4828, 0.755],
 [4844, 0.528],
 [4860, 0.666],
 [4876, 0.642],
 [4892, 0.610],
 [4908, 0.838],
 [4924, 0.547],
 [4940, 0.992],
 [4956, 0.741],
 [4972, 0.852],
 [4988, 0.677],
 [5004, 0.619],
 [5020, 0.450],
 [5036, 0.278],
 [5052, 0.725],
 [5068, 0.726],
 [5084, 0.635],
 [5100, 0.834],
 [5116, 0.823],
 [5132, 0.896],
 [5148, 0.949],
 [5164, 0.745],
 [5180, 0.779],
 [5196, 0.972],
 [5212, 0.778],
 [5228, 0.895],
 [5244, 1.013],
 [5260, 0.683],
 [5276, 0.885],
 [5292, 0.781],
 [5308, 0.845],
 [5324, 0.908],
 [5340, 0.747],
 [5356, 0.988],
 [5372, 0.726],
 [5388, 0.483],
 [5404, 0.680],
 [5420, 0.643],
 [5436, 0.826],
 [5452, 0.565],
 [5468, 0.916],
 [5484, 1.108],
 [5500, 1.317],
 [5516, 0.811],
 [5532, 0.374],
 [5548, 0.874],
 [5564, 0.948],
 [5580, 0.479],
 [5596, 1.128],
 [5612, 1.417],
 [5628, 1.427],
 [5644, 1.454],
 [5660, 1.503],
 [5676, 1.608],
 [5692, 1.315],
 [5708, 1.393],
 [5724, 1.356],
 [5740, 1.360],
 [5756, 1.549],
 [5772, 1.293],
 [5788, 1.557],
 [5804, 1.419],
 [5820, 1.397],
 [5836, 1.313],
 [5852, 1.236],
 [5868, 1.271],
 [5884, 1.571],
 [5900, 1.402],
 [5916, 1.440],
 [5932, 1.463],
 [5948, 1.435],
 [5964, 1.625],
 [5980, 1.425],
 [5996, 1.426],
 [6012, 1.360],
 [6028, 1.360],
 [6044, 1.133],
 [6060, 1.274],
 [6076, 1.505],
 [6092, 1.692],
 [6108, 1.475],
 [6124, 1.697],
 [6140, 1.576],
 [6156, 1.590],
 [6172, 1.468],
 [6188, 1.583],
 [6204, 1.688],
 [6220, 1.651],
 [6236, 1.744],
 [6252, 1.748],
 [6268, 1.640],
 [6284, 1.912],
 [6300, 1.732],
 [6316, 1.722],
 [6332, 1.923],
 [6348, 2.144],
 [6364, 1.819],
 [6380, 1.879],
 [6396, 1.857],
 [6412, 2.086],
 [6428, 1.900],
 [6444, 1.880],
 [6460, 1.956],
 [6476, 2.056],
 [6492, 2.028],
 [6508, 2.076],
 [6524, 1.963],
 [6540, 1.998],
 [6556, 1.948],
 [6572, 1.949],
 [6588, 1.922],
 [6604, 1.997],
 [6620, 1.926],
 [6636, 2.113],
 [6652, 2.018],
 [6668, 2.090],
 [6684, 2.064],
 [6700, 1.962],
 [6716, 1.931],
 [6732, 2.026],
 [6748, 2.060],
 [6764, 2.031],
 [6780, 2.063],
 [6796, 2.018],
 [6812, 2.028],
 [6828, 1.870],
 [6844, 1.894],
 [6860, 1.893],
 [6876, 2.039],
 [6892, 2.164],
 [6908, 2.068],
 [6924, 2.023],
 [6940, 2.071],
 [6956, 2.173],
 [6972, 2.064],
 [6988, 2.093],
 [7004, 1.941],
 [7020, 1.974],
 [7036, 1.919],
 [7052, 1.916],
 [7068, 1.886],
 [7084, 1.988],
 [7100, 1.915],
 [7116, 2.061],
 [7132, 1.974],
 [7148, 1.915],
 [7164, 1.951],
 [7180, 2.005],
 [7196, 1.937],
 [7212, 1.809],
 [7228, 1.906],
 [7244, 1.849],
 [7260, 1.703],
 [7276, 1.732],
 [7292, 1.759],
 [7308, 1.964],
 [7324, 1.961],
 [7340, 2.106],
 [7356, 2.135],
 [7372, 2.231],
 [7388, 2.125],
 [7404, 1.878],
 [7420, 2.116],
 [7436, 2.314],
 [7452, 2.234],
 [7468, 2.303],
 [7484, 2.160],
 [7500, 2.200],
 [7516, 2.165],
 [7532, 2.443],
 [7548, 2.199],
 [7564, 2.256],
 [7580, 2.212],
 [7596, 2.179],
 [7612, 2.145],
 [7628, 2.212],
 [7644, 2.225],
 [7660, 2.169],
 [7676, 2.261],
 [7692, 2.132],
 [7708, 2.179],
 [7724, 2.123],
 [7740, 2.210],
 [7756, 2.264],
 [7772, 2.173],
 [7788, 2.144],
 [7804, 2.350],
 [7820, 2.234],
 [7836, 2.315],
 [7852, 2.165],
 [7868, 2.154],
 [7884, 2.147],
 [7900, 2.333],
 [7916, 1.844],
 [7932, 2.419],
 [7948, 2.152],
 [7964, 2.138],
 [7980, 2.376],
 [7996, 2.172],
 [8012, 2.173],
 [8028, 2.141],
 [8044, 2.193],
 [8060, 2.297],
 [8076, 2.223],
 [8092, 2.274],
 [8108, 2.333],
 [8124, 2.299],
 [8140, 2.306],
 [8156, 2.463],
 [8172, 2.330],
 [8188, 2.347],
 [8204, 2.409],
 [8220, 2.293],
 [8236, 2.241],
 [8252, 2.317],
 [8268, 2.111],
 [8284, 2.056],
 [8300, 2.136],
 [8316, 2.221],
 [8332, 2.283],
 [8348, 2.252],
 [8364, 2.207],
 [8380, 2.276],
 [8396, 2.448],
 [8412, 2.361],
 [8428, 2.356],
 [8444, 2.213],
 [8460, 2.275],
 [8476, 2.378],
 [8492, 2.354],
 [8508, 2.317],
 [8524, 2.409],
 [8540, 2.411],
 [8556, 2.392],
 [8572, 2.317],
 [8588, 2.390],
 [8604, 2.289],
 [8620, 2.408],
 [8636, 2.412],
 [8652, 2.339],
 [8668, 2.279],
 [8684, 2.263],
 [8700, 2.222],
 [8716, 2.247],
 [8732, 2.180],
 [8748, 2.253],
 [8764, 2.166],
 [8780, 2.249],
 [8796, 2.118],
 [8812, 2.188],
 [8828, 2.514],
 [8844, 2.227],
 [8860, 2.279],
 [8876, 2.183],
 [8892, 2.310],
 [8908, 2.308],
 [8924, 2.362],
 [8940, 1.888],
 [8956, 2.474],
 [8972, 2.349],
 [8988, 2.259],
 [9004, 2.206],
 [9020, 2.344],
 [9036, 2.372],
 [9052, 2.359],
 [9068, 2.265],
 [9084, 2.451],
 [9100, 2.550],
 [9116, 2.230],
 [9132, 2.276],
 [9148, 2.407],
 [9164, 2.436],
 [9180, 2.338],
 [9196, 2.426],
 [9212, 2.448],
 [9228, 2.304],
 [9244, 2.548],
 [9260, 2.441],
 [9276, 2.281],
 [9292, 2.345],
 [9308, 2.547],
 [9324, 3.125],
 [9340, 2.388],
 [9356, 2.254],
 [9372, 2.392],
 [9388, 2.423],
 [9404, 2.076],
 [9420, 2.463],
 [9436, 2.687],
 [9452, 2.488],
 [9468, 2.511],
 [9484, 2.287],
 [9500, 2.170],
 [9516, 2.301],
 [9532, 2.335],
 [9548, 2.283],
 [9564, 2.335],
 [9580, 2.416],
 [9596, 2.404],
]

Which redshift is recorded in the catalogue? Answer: 0.405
